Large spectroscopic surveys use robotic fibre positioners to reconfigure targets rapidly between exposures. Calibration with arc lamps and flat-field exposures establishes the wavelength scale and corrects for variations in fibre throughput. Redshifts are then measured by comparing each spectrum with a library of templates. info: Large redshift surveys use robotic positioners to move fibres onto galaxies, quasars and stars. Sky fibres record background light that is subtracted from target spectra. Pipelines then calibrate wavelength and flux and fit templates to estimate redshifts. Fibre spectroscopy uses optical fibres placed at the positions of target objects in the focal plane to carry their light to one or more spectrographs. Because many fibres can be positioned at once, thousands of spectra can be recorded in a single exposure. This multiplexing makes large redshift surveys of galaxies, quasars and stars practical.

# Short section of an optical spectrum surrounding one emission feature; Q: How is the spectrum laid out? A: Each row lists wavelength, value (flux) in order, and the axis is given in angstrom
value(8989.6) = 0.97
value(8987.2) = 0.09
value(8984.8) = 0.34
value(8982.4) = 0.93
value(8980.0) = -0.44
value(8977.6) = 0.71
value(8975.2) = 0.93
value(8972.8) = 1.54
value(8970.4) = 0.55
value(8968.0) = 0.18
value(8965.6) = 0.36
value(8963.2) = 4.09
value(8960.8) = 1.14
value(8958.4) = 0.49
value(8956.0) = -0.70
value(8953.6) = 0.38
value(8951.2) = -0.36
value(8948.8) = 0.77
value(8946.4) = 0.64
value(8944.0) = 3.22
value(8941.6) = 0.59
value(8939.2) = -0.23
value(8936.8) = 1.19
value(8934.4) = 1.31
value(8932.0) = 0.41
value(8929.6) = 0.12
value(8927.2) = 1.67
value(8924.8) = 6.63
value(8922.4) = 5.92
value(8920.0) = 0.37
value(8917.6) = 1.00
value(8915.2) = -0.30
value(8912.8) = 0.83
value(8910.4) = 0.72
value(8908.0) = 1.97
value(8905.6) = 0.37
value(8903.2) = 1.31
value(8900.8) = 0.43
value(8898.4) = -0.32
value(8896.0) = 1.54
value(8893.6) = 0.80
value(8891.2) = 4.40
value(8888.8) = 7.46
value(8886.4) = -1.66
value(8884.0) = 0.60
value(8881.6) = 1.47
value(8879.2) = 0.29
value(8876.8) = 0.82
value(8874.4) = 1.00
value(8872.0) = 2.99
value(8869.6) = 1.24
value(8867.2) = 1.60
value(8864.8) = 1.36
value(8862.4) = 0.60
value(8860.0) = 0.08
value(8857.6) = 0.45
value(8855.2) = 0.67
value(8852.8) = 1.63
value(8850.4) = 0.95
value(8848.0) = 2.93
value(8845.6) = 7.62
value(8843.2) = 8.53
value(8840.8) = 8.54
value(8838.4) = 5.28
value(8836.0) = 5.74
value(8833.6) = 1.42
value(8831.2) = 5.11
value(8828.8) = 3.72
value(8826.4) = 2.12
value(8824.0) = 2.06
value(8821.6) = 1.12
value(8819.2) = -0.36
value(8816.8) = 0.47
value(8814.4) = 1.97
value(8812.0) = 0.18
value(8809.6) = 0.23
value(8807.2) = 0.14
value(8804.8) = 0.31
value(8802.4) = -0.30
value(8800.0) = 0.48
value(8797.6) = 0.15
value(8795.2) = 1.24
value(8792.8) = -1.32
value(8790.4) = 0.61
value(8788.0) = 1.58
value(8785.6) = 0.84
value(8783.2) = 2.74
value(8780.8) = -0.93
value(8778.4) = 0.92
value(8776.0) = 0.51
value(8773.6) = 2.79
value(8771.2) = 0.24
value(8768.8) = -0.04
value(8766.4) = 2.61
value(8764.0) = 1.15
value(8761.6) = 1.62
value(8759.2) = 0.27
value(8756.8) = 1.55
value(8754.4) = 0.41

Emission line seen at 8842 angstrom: [O II]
